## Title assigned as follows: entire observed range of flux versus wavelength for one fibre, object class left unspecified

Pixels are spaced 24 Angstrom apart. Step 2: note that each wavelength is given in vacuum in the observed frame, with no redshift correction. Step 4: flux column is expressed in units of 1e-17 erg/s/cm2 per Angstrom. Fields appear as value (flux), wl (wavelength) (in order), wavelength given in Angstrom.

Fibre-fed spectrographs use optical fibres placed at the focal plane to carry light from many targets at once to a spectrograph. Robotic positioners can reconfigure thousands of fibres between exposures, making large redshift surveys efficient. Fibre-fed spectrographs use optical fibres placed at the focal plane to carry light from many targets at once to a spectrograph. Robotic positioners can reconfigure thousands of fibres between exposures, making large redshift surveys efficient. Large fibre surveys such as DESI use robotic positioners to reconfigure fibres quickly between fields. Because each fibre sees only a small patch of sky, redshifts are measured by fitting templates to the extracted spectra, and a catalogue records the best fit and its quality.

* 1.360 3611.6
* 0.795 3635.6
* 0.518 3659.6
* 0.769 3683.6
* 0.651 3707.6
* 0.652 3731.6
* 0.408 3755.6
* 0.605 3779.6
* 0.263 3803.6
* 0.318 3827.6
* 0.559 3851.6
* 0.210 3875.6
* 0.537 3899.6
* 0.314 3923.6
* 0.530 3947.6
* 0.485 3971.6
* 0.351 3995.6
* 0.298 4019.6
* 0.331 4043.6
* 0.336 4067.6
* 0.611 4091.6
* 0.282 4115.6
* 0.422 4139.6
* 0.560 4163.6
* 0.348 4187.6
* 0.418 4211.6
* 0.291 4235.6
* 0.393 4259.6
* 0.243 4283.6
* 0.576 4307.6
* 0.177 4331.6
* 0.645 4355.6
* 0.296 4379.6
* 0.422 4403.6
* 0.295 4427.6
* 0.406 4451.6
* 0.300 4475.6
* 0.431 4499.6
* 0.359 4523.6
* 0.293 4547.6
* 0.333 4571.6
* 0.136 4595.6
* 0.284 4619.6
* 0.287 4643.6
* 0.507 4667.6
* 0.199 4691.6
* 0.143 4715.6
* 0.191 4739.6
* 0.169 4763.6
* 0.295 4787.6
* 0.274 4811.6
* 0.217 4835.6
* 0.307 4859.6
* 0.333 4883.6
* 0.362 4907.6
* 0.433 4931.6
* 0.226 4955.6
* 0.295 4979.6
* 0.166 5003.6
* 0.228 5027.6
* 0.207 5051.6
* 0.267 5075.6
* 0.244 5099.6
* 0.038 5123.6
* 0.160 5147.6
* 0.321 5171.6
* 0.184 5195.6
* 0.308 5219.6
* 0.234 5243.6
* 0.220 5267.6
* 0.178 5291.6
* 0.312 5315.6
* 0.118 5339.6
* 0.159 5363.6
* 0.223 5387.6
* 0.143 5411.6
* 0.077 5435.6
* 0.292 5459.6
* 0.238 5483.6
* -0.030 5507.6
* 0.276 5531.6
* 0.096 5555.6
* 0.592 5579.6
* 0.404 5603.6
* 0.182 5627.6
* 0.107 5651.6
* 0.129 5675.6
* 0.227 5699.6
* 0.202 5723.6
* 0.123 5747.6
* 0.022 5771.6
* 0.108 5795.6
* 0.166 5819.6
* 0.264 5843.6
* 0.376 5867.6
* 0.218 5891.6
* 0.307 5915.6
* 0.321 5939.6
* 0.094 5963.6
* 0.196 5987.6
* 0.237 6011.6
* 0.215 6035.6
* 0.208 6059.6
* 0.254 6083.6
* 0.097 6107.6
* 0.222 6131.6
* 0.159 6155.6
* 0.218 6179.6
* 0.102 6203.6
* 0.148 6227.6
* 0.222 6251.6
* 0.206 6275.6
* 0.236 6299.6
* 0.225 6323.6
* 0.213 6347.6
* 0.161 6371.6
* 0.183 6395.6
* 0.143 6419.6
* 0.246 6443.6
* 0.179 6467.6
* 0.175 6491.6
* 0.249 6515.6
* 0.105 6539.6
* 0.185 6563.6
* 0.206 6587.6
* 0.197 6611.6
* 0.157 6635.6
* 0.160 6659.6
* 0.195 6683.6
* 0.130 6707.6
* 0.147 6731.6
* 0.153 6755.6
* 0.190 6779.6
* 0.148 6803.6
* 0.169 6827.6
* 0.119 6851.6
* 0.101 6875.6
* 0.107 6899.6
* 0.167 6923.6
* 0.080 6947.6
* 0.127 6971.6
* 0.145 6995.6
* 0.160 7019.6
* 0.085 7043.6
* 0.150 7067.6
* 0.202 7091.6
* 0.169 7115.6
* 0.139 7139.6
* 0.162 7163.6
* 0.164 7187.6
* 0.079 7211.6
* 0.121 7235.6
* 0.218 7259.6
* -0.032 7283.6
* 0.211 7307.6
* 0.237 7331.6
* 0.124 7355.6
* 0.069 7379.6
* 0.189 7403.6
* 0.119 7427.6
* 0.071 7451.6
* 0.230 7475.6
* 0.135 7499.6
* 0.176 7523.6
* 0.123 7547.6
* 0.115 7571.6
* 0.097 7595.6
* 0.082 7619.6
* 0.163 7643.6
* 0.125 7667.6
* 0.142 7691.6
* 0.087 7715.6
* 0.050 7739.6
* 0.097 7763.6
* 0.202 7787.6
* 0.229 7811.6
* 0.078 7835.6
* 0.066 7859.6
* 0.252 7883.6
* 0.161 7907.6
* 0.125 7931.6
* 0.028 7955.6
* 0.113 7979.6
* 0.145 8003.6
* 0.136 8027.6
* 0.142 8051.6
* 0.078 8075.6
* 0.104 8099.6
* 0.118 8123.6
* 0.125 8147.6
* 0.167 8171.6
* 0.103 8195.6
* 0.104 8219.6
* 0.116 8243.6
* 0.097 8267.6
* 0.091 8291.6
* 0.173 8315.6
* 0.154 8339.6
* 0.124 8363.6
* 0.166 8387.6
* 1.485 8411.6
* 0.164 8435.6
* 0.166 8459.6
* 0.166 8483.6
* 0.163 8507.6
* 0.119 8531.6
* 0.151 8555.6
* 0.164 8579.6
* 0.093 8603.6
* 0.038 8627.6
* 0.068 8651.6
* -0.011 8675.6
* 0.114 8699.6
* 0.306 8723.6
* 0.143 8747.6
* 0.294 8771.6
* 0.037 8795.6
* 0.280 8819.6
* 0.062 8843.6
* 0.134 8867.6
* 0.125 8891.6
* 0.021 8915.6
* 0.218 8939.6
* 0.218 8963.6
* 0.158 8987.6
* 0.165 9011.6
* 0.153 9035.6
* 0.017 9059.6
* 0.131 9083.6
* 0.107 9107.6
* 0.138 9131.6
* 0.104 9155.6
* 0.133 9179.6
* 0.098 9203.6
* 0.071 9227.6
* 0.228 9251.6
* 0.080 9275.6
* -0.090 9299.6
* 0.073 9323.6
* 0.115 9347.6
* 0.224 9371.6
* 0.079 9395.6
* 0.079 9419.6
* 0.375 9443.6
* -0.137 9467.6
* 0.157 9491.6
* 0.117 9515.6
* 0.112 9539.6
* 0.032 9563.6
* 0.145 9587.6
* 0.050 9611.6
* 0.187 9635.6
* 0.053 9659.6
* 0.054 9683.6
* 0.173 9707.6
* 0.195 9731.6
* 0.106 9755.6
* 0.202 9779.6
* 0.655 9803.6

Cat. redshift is 1.256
